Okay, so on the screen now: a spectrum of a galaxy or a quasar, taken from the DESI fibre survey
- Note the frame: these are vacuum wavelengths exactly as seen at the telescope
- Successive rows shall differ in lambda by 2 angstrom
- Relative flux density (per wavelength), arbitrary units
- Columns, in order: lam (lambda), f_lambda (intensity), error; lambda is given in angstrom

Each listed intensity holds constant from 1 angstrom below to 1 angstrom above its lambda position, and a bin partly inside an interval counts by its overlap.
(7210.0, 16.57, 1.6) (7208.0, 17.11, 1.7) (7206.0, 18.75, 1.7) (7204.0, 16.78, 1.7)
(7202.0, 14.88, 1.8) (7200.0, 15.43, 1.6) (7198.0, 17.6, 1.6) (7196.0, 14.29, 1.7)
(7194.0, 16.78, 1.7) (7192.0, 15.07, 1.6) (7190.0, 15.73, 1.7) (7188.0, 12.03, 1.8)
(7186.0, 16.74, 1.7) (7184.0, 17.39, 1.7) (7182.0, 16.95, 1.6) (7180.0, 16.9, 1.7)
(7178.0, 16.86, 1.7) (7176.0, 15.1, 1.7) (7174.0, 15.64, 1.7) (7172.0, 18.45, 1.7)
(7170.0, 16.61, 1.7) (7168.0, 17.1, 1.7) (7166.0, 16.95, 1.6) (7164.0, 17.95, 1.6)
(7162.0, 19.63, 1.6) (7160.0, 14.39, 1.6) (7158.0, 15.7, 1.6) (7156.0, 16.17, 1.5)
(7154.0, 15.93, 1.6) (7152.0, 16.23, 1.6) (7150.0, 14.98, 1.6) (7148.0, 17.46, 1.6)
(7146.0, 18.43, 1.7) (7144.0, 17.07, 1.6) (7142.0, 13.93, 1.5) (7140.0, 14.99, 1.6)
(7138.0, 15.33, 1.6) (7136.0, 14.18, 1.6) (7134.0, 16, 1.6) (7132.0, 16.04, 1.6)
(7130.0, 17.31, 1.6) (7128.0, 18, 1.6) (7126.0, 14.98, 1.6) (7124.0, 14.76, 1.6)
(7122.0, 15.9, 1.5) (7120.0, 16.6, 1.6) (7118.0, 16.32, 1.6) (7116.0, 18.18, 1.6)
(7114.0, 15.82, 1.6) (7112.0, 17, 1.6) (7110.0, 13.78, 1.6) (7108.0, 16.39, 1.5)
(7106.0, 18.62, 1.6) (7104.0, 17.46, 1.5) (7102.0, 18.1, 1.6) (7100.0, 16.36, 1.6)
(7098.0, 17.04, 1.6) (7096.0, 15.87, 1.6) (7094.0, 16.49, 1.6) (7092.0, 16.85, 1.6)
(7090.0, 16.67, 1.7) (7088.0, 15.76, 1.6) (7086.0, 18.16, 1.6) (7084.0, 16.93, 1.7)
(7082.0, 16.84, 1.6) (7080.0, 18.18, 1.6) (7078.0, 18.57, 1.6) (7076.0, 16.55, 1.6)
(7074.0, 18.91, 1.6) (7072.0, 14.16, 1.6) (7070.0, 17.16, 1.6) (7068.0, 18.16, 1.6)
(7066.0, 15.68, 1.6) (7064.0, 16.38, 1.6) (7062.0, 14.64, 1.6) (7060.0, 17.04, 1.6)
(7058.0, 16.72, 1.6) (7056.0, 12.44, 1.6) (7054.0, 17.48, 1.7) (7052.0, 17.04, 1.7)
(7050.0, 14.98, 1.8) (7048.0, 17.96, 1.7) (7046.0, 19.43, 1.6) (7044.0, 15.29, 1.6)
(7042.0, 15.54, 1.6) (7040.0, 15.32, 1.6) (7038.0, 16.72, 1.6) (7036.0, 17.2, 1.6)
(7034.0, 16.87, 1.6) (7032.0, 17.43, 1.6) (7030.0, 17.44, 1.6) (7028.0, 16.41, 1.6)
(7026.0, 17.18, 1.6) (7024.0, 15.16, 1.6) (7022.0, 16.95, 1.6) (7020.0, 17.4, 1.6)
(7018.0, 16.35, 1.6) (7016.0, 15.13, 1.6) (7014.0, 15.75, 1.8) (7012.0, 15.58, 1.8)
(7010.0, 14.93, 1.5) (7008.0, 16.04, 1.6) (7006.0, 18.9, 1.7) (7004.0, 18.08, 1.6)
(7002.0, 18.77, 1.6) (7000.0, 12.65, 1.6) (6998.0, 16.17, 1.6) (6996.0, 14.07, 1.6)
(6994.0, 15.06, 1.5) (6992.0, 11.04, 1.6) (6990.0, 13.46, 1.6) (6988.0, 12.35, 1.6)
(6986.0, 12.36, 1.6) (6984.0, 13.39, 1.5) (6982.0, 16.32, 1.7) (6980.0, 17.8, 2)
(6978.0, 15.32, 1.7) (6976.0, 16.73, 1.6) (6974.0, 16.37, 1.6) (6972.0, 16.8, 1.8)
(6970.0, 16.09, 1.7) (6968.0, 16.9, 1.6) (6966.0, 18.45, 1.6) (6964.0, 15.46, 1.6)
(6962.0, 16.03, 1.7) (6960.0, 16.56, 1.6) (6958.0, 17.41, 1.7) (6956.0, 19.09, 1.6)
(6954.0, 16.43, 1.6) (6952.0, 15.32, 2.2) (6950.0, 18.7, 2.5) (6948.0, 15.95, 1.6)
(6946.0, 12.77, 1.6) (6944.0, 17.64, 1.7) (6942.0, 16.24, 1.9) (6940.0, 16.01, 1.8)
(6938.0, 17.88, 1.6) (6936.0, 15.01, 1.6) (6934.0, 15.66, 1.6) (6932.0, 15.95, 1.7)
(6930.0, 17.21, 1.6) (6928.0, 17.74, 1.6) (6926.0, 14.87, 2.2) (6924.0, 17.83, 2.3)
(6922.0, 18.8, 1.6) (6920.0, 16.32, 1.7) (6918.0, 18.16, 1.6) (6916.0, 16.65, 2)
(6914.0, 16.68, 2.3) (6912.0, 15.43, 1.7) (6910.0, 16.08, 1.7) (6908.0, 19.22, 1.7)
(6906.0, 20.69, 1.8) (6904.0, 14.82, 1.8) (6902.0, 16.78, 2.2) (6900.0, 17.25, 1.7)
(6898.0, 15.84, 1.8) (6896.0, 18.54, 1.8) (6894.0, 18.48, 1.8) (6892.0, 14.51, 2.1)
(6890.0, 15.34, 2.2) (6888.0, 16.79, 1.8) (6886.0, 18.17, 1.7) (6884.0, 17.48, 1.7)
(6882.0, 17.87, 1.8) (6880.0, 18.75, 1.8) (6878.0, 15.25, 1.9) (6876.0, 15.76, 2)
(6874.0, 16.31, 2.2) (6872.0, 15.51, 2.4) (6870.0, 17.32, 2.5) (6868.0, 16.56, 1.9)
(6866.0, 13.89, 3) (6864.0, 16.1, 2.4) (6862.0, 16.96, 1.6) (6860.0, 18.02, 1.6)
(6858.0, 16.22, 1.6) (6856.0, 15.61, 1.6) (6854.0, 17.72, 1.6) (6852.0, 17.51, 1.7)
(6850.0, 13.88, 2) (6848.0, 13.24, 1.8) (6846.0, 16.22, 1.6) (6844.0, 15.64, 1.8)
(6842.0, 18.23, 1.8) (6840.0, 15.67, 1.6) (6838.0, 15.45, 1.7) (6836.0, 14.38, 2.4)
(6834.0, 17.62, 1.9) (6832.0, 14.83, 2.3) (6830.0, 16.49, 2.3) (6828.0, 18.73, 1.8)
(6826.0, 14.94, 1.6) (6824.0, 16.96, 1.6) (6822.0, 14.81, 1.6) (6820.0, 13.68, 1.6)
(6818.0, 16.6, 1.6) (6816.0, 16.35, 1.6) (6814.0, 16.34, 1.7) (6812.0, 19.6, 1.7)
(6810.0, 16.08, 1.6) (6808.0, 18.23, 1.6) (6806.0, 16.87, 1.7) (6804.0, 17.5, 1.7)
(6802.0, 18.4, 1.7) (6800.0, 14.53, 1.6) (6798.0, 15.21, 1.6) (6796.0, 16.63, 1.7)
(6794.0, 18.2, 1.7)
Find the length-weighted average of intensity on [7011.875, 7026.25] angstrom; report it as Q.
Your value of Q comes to 16.2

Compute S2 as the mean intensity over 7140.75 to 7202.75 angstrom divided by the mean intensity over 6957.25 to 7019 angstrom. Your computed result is 1.04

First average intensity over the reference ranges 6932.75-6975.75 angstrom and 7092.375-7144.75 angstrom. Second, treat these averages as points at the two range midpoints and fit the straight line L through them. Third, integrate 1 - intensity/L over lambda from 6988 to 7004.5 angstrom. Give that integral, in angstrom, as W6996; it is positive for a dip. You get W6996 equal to 1.79 angstrom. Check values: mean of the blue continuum 16.5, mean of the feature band 14.7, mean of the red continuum 16.3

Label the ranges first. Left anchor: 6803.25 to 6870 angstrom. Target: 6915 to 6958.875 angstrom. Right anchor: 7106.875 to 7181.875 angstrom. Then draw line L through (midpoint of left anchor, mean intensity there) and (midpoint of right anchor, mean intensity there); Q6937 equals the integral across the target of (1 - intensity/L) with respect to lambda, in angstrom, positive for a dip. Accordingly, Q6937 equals -1.1 angstrom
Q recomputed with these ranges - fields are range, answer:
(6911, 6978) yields 16.6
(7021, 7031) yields 16.6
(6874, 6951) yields 16.8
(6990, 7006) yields 15.3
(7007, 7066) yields 16.3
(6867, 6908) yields 17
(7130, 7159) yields 15.9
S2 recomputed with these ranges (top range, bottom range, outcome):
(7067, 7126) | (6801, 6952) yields 1.01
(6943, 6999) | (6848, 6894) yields 0.96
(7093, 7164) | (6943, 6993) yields 1.04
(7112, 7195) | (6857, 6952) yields 0.97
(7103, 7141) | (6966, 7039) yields 1.02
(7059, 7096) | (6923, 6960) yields 1.02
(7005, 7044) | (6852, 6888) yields 0.98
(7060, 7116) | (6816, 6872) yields 1.05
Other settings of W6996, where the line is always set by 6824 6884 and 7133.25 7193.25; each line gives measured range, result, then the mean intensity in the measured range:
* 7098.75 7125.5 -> -0.5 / 16.5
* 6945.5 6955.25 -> 0.1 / 16.1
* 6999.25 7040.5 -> -0.8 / 16.5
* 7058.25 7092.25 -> -1.3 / 16.9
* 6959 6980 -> -0.4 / 16.5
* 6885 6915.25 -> -1.3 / 17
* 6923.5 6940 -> -0.2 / 16.4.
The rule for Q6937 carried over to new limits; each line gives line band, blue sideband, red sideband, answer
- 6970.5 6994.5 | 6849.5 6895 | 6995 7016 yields 2.0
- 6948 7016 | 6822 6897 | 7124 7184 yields 2.1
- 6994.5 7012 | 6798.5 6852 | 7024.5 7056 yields 0.5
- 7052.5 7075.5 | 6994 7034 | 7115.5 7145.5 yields -0.1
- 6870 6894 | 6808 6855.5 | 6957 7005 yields -1.0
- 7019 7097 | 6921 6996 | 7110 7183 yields -2.3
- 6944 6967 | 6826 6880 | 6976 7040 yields -1.0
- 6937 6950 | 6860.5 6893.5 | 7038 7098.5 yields 0.2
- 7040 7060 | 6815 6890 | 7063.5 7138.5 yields 0.3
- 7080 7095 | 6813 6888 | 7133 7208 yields -0.6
